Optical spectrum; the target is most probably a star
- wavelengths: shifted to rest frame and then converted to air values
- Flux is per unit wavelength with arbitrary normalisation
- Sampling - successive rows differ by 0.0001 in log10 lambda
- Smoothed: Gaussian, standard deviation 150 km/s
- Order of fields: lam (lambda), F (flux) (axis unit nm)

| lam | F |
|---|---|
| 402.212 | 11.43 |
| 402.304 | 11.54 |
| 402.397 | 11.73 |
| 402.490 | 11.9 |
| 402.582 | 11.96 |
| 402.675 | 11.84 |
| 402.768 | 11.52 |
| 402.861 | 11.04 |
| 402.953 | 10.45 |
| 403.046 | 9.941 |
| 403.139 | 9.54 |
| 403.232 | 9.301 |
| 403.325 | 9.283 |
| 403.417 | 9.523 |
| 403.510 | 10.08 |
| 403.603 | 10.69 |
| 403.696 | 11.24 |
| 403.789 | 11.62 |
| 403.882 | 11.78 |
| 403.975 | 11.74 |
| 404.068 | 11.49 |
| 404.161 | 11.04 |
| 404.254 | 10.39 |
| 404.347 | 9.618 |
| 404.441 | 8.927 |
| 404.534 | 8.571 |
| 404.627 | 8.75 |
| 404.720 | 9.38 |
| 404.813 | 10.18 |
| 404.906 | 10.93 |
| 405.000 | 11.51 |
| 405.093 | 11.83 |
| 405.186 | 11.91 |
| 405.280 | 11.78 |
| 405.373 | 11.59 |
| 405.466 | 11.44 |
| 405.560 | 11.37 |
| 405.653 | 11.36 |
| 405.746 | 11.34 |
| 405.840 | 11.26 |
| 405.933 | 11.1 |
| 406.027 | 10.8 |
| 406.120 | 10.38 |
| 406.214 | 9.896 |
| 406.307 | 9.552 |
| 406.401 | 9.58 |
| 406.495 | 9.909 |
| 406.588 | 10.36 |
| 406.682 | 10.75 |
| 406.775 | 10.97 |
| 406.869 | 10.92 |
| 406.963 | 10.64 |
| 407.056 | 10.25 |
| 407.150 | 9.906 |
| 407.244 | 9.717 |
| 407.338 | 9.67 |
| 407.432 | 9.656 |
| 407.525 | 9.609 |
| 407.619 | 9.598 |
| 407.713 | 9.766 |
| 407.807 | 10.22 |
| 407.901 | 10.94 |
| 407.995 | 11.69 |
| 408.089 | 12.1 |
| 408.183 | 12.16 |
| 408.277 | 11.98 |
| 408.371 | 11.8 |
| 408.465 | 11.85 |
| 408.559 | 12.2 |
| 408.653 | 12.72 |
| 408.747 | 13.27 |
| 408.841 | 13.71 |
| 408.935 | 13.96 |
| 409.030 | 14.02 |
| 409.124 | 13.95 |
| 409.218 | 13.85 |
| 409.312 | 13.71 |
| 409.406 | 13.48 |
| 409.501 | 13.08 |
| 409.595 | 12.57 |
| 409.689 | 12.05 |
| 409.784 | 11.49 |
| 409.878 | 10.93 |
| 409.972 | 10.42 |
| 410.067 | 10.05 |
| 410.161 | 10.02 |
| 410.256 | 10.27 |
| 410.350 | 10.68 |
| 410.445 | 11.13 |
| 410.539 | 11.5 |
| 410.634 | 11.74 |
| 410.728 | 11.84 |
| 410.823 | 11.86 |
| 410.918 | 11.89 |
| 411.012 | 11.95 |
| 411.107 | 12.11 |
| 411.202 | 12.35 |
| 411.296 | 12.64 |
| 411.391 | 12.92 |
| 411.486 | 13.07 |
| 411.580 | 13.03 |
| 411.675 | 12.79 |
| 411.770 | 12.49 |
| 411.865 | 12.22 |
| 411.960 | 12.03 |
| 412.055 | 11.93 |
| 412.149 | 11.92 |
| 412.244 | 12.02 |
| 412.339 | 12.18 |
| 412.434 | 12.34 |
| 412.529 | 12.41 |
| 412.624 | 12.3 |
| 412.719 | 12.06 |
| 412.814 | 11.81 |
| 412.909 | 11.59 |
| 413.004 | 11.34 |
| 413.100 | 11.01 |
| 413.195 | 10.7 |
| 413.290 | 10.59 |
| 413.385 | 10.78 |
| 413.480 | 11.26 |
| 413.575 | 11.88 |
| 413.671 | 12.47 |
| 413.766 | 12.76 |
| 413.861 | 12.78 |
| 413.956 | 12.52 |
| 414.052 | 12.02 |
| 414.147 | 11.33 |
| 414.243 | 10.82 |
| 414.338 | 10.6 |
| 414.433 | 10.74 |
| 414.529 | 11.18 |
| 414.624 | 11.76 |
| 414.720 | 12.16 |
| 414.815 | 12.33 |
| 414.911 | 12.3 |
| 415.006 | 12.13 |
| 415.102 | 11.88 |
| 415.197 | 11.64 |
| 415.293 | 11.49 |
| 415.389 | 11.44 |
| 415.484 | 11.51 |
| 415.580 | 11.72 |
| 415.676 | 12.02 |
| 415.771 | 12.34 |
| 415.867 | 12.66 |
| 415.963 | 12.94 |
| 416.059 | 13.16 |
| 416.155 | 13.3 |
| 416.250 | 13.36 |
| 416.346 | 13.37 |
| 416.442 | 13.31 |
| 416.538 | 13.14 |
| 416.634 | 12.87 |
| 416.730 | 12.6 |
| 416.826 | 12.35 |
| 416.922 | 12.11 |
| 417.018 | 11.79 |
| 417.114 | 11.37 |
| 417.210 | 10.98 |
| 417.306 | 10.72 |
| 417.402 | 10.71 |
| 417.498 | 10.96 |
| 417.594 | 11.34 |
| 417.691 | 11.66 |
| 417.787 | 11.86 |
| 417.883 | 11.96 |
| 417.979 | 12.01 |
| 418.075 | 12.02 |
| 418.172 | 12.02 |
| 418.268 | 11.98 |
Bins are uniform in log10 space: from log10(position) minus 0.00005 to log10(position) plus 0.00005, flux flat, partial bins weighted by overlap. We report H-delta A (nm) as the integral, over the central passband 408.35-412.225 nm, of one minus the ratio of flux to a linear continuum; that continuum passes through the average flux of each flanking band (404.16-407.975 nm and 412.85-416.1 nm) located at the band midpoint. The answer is -0.401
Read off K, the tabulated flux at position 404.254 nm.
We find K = 10.39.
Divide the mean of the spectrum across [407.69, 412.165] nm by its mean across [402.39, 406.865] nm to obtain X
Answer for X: 1.13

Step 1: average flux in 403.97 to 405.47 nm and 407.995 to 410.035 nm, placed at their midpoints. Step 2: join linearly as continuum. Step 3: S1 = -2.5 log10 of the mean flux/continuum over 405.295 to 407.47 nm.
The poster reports 0.08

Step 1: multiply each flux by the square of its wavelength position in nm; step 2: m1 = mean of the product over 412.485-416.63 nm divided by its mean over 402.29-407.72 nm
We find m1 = 1.2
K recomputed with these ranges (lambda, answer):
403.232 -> 9.301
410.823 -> 11.86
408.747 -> 13.27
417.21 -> 10.98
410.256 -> 10.27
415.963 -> 12.94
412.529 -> 12.41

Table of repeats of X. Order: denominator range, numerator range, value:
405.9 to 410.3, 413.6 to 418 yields 1.06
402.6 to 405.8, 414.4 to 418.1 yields 1.13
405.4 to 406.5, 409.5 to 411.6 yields 1.09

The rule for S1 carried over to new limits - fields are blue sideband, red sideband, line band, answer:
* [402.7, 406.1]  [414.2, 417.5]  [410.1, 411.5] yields -0.024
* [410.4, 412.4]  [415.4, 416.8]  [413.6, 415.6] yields 0.066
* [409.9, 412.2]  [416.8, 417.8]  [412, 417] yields -0.042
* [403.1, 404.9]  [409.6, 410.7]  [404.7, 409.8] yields -0.074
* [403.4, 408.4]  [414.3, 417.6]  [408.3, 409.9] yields -0.163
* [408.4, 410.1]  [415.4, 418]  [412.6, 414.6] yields 0.074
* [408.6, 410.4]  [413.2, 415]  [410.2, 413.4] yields 0.011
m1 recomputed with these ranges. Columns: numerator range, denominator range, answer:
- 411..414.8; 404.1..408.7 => 1.15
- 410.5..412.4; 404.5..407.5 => 1.19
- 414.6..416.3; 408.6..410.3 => 1.01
